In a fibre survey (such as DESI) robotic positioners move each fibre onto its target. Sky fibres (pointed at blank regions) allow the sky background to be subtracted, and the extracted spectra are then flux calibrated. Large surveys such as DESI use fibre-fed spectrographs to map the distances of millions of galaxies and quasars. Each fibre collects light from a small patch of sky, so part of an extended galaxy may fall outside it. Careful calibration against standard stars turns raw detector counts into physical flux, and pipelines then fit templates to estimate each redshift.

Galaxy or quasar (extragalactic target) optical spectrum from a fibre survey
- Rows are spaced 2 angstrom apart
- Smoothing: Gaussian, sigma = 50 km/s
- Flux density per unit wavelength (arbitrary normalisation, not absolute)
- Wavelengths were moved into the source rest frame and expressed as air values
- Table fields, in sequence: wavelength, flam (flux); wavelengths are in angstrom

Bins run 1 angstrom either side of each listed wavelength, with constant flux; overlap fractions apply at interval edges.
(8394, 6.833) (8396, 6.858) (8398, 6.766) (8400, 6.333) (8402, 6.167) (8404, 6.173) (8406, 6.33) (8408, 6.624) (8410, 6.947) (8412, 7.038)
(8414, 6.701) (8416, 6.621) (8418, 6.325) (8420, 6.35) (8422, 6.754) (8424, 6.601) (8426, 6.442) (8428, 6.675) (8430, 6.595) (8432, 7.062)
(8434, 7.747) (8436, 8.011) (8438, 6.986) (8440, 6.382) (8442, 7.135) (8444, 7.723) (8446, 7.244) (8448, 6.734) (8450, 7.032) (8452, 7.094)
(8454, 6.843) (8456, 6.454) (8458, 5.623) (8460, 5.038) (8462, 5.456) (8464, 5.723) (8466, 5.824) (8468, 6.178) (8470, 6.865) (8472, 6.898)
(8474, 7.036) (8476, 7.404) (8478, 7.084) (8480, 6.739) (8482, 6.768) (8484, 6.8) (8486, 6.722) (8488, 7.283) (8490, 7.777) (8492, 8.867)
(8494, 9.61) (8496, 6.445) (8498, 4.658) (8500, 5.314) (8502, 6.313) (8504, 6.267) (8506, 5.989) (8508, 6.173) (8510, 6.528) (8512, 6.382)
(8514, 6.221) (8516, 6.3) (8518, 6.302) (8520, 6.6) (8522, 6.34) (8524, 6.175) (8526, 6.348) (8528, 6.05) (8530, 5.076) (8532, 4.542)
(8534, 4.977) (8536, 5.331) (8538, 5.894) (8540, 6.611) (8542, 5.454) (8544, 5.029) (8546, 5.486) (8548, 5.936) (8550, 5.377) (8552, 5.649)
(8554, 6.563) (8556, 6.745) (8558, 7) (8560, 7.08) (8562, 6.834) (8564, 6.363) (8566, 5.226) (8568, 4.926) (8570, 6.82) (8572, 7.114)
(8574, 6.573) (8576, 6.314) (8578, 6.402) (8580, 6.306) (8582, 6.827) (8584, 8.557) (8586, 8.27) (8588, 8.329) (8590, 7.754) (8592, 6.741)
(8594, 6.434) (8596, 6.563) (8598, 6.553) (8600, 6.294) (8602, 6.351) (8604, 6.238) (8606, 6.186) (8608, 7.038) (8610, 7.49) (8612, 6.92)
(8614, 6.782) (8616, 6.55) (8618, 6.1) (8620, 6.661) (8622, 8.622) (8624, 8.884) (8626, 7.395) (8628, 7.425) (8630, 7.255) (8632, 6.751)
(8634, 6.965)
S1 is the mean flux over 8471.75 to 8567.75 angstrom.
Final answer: 6.33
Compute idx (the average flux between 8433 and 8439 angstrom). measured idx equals 7.58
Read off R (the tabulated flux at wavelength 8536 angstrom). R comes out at 5.331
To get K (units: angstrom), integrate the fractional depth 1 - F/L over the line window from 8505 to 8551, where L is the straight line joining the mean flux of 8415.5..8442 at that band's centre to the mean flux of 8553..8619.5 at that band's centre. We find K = 6.1 angstrom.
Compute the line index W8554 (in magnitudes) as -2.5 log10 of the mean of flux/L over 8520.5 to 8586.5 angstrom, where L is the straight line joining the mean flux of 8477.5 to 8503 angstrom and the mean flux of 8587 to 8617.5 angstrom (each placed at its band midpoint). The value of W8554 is 0.11 mag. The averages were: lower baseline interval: 6.95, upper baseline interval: 6.8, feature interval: 6.18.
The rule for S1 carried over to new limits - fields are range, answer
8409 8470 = 6.65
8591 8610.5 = 6.57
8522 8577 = 5.99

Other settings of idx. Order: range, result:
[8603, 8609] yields 6.49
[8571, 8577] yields 6.67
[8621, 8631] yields 7.92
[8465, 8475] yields 6.56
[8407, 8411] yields 6.79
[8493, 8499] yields 6.9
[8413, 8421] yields 6.5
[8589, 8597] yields 6.87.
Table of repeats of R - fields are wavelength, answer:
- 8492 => 8.867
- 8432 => 7.062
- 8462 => 5.456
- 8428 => 6.675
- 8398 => 6.766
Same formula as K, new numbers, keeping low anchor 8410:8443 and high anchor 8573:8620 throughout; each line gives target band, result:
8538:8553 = 2.59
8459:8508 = 1.62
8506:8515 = 0.73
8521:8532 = 1.57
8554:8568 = 0.86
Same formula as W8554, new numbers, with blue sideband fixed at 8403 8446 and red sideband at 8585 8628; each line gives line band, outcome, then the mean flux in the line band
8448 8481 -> 0.068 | 6.46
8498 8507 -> 0.189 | 5.82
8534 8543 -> 0.214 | 5.73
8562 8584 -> 0.098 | 6.42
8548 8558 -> 0.138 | 6.16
